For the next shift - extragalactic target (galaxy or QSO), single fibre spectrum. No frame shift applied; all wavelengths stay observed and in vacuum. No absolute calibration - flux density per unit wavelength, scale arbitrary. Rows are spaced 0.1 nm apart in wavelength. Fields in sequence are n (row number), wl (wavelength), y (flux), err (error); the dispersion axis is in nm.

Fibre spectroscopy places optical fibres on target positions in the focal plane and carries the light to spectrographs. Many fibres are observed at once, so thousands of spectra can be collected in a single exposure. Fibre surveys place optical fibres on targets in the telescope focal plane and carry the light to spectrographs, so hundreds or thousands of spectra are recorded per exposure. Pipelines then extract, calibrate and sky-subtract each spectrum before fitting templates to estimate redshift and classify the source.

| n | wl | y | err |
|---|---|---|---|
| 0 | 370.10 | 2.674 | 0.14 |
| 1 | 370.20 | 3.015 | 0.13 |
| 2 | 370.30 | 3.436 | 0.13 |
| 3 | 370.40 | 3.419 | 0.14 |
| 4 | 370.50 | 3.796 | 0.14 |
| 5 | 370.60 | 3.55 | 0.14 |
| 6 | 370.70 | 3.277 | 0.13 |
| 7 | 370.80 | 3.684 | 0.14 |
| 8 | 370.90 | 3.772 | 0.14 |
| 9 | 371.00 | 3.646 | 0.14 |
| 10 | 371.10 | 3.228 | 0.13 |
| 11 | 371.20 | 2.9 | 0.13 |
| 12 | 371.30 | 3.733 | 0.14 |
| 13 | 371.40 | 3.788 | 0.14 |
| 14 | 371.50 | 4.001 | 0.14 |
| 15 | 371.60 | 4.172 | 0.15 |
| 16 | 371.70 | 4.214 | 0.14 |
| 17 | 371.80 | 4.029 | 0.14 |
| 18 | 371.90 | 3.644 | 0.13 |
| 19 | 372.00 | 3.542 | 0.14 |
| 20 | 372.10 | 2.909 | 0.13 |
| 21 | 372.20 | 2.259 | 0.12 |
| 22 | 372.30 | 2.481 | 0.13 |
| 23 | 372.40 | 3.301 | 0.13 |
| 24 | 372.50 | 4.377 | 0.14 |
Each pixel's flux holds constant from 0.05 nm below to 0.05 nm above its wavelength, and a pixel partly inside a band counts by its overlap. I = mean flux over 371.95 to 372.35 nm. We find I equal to 2.8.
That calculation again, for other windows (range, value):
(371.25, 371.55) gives 3.84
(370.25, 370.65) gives 3.55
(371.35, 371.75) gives 4.04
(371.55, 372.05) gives 3.92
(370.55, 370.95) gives 3.57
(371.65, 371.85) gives 4.12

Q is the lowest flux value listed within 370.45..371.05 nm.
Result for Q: 3.277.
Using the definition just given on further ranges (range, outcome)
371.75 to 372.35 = 2.259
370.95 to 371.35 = 2.9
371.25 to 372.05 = 3.542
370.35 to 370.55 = 3.419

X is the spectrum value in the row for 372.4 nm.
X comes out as 3.301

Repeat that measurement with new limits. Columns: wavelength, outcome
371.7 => 4.214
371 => 3.646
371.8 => 4.029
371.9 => 3.644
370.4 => 3.419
